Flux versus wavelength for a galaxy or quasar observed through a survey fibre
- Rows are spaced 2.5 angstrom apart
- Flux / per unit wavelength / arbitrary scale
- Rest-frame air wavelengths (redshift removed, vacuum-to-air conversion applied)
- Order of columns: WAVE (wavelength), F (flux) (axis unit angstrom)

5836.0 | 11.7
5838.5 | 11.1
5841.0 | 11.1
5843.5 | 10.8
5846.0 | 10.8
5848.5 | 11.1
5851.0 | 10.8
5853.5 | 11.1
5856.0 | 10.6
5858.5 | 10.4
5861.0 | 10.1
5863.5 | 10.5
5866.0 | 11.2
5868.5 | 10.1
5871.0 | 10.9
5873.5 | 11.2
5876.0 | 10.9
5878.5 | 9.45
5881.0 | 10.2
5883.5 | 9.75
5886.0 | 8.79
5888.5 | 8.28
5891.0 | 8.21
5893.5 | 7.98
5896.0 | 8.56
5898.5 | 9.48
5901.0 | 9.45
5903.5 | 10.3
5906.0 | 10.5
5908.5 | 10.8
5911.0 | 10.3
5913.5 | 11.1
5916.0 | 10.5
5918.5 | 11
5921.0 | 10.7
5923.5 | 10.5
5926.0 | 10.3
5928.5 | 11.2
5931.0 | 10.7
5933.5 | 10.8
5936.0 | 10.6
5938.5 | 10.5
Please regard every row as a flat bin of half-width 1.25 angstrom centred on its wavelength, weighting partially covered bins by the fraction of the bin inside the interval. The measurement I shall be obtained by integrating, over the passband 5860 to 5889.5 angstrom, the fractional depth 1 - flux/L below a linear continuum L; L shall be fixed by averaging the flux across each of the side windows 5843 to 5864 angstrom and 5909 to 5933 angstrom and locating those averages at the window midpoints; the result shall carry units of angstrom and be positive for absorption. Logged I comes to 1.56 angstrom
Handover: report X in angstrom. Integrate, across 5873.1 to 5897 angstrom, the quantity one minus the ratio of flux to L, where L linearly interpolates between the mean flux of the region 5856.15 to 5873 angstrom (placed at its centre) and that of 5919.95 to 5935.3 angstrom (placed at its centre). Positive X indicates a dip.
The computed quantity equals 3.0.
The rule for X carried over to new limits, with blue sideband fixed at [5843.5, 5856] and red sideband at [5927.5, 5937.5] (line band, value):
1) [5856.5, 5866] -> 0.4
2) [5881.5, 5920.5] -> 4.1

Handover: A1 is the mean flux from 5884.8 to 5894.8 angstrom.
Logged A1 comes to 8.31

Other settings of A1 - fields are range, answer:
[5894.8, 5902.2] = 9.17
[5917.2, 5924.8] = 10.7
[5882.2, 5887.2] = 9.28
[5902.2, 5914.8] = 10.6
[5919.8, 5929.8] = 10.7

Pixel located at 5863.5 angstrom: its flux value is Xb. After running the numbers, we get 10.5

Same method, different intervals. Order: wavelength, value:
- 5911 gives 10.3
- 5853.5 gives 11.1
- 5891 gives 8.21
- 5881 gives 10.2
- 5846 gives 10.8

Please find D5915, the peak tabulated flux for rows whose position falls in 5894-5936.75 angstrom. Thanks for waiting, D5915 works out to 11.2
